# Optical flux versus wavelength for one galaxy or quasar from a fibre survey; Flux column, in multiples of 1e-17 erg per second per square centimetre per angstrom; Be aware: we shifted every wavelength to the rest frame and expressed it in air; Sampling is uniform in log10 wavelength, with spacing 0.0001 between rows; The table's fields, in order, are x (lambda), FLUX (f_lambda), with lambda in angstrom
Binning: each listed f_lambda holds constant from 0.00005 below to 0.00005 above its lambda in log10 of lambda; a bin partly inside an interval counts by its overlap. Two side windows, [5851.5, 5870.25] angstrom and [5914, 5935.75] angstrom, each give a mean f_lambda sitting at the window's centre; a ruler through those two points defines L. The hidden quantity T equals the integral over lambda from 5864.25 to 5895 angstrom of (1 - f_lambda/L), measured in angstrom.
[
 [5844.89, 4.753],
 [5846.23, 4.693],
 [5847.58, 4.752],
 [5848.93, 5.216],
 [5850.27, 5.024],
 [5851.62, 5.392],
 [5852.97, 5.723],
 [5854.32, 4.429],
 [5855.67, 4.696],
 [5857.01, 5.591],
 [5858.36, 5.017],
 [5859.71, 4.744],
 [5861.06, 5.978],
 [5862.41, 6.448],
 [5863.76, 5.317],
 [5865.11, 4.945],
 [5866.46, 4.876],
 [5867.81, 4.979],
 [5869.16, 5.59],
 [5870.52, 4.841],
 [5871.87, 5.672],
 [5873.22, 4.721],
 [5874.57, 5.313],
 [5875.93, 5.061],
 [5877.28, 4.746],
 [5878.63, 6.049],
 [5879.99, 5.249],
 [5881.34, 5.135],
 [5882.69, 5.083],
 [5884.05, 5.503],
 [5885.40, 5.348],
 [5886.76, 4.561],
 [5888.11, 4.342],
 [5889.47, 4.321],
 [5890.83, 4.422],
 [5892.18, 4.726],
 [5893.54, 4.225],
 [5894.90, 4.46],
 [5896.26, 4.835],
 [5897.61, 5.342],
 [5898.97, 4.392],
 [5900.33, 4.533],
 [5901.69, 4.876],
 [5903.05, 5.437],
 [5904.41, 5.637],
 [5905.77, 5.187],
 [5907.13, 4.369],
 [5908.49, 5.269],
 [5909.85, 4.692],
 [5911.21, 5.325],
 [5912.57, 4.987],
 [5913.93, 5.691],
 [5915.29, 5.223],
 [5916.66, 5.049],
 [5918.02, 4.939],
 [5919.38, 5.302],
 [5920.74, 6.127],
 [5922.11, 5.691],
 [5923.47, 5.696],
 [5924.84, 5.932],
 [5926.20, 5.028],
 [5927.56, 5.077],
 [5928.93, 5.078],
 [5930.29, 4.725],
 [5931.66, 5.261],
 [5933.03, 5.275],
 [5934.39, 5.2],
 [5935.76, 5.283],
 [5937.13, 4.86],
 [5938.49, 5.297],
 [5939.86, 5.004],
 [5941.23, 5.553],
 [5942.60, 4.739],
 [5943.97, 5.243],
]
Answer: 1.7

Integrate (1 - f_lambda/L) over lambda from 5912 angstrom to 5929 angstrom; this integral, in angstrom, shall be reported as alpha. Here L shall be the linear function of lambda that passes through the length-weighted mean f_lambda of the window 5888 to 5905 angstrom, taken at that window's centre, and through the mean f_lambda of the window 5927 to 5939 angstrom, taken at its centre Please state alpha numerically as -1.4 angstrom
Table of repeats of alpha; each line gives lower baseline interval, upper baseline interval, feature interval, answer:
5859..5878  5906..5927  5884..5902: 2.0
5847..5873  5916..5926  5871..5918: 3.4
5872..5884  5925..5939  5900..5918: 0.2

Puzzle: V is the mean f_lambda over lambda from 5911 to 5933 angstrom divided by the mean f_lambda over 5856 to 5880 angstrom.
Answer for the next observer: 1.0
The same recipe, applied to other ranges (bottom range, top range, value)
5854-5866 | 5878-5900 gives 0.93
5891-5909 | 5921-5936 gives 1.10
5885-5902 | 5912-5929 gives 1.16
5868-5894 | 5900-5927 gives 1.05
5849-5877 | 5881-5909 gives 0.93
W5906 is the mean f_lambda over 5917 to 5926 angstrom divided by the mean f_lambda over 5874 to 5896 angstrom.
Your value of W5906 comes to 1.13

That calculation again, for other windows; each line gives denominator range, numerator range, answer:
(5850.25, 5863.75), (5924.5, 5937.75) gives 0.97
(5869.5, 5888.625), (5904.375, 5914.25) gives 0.99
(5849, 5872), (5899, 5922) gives 0.98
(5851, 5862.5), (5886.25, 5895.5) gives 0.84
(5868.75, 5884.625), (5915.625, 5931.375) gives 1.02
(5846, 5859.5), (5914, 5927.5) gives 1.08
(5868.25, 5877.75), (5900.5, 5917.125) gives 1.00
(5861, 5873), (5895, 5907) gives 0.93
